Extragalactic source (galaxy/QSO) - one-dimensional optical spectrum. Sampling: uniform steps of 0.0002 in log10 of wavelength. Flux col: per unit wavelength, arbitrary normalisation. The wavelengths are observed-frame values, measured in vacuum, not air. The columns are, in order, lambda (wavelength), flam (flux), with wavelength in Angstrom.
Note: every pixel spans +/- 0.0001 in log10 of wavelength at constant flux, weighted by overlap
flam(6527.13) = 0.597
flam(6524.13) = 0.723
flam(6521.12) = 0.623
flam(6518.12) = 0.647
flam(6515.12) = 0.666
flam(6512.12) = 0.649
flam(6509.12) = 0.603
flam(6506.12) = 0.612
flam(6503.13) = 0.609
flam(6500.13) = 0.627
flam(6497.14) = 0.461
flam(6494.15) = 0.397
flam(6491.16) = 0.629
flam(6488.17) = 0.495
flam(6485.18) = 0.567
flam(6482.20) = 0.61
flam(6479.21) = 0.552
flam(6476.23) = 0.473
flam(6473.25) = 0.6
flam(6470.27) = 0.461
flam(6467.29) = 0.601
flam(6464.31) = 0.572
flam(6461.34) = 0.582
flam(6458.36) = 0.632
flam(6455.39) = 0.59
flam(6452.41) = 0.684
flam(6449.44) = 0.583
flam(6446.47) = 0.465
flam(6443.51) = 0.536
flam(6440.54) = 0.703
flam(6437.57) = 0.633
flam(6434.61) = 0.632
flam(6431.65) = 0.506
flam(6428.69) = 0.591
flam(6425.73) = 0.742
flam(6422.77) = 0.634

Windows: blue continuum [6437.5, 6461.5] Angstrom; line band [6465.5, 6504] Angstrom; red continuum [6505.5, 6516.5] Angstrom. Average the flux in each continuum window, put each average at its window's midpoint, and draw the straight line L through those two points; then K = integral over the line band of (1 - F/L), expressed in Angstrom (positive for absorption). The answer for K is 4.7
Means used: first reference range 0.6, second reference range 0.633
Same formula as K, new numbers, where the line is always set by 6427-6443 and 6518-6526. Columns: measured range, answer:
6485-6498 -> 2.79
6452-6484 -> 2.85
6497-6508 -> 1.01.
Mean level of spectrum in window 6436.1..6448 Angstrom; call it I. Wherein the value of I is 0.584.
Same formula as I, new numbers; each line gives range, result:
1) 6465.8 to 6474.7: 0.554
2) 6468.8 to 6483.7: 0.54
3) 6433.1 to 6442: 0.655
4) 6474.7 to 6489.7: 0.54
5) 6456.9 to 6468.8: 0.596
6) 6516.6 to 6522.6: 0.636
